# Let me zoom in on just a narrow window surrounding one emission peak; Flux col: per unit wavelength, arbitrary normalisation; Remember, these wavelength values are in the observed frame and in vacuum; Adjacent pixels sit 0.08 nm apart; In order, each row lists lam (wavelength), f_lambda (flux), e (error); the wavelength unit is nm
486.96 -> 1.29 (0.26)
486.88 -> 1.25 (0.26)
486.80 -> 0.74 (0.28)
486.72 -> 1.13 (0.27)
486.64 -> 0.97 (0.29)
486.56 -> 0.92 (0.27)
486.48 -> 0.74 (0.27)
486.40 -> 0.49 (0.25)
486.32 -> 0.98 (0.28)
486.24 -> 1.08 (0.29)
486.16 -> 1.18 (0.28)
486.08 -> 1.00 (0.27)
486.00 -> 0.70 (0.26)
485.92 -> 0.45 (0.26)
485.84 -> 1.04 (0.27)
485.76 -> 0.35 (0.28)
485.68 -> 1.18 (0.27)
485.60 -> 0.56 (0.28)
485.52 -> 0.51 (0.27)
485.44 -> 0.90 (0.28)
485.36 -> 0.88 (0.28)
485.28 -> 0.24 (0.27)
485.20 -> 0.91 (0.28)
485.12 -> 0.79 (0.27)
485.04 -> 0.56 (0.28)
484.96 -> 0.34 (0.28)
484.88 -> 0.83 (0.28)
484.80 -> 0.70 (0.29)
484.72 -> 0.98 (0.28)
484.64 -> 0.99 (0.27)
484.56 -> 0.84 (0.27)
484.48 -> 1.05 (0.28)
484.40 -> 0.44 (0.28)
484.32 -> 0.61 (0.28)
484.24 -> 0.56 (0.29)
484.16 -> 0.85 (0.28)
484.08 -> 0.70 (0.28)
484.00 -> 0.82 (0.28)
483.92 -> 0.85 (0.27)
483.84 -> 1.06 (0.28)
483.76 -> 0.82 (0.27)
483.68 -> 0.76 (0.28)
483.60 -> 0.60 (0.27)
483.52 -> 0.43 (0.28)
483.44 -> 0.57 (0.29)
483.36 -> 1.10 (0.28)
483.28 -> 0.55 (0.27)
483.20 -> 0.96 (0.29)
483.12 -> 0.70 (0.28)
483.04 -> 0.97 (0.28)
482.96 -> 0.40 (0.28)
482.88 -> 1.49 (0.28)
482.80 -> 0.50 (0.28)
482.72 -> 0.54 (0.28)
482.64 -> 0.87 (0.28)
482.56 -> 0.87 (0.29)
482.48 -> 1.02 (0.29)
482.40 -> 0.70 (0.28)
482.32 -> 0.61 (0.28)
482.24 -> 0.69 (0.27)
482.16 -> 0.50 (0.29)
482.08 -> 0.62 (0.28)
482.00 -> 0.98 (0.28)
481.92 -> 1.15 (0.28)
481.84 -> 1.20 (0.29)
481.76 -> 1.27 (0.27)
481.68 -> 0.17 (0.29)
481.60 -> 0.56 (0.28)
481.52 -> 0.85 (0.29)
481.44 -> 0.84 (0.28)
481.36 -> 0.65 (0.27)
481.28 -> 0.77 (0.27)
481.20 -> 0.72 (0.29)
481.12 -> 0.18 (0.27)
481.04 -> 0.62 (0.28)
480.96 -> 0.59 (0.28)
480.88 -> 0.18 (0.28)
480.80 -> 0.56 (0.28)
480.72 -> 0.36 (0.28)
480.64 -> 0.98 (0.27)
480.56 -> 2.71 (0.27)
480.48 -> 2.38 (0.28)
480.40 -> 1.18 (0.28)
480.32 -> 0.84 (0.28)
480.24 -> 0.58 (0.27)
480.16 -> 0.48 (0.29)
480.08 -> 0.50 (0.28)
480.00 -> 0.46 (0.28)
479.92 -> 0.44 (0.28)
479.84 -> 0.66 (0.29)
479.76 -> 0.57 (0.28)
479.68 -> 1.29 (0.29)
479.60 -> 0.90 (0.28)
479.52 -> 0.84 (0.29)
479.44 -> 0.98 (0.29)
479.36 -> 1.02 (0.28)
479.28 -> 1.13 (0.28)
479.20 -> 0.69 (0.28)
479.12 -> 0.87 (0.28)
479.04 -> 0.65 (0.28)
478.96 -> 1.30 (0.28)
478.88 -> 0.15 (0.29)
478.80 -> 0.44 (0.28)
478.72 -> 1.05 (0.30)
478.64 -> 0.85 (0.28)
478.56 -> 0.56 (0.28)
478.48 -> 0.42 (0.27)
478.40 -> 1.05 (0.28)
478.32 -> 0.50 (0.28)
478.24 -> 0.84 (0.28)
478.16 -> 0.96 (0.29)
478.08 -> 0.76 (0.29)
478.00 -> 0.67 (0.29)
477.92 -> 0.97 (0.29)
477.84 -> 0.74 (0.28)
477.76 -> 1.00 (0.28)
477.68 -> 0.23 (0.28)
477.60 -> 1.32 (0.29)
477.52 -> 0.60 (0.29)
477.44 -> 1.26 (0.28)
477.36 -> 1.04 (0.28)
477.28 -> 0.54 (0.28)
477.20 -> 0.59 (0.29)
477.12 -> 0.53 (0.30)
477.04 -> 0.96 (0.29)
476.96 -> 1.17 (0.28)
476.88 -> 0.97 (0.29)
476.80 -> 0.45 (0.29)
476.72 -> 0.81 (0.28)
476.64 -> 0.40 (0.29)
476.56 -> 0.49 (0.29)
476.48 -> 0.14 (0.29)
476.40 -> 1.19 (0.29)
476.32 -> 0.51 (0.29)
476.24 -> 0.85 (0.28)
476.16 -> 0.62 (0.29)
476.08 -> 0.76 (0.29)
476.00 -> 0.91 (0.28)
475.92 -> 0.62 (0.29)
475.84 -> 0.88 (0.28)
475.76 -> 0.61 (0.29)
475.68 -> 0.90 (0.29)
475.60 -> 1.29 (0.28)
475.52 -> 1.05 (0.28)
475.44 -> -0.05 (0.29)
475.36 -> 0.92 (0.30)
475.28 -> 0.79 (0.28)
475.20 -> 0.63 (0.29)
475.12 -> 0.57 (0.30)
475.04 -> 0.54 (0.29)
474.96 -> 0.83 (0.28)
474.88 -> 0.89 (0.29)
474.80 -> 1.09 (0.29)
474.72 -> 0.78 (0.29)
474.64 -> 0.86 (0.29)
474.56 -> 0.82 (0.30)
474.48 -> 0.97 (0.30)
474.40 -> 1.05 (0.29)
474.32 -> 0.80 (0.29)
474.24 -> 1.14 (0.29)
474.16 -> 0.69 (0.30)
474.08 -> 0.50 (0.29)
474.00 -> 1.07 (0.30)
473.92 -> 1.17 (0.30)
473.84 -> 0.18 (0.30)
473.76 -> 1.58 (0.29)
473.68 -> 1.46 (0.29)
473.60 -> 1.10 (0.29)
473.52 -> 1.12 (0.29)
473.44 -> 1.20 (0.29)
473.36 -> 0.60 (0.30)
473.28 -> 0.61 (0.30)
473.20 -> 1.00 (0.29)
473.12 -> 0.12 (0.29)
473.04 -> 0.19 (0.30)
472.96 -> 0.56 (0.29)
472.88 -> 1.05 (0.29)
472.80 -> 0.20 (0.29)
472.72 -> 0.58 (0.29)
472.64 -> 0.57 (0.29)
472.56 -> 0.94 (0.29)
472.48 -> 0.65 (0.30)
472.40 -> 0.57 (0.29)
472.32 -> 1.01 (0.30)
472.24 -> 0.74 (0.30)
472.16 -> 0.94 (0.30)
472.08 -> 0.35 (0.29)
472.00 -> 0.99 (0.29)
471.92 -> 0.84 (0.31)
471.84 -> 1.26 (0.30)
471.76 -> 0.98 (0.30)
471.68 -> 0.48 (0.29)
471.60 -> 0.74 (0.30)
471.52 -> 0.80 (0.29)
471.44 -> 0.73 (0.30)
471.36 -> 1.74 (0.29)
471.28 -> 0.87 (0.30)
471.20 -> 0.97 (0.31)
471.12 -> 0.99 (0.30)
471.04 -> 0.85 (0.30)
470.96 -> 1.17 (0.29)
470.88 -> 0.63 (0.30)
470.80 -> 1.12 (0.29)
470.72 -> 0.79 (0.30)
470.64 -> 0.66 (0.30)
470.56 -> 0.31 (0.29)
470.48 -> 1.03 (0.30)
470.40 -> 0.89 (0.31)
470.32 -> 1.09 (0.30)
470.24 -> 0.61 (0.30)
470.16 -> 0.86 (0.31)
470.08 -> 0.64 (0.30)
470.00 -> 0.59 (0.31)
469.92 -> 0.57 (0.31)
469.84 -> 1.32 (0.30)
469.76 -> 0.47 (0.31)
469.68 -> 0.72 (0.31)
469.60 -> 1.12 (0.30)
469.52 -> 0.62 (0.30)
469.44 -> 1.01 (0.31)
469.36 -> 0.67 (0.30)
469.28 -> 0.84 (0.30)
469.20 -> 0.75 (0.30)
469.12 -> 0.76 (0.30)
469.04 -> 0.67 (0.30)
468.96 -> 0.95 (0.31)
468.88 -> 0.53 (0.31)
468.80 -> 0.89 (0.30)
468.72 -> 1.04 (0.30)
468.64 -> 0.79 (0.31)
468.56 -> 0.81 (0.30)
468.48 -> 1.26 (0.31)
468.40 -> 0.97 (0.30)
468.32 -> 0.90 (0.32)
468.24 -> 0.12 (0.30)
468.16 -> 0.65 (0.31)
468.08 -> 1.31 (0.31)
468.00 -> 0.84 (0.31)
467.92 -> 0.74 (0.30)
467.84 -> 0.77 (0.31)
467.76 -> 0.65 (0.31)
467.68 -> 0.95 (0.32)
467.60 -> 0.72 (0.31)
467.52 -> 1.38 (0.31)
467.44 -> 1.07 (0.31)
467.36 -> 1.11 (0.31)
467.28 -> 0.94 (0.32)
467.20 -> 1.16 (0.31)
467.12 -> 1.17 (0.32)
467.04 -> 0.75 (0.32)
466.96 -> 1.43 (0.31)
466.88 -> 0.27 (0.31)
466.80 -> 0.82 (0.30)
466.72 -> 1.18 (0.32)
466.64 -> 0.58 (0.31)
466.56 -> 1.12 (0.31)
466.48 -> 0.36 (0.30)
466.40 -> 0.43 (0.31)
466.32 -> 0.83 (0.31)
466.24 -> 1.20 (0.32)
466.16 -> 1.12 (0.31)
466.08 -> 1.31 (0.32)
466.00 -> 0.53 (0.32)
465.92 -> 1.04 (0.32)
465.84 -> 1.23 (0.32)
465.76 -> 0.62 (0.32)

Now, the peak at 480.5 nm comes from H-gamma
